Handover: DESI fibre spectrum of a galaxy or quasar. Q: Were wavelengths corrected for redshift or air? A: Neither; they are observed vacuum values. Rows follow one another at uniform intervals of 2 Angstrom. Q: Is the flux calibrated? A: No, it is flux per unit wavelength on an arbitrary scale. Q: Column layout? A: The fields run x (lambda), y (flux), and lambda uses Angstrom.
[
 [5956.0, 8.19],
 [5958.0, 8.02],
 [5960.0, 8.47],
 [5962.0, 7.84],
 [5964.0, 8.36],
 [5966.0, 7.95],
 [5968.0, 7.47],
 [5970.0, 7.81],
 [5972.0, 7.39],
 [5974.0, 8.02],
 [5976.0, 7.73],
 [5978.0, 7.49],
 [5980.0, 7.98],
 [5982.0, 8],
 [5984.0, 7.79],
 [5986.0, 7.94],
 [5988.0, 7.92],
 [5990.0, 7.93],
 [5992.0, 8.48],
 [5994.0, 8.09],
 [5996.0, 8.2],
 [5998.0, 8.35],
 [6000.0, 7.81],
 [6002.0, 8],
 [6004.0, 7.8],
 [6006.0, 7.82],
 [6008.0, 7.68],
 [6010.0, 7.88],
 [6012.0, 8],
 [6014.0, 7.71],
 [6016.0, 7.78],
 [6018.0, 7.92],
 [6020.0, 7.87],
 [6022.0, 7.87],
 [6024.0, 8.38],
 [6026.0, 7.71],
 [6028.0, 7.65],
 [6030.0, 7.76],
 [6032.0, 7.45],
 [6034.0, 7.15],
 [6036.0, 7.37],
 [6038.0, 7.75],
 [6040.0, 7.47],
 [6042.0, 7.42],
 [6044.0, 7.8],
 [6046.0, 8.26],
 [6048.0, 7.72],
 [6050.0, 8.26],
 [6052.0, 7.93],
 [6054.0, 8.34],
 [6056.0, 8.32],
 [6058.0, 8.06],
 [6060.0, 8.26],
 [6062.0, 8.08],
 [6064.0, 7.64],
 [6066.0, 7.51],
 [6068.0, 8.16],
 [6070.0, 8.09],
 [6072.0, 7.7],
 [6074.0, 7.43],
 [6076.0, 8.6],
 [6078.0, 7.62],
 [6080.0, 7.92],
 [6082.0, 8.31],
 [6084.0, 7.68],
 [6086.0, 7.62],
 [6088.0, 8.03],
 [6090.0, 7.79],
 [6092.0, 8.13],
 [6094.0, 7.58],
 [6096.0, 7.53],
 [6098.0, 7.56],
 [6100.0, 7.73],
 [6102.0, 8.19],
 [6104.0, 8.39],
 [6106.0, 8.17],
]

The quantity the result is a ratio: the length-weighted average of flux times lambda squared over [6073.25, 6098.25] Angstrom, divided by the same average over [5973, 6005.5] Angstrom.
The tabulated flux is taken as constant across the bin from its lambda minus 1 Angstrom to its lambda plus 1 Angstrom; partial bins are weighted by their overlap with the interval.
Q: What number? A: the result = 1.02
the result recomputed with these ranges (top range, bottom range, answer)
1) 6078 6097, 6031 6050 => 1.04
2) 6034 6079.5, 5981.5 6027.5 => 1.01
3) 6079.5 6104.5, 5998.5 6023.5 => 1.03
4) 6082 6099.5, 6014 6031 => 1.01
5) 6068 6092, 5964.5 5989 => 1.05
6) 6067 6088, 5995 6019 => 1.02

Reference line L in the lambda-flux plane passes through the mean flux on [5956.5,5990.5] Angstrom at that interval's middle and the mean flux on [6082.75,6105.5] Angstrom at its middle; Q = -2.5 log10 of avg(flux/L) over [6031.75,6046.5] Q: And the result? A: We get 0.043 mag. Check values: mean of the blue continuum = 7.89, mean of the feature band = 7.57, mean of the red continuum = 7.85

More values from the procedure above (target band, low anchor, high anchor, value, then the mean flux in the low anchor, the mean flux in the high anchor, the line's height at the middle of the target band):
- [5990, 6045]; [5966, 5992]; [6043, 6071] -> 0.014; 7.82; 8.03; 7.92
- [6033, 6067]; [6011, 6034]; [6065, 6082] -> 0.002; 7.8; 7.9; 7.86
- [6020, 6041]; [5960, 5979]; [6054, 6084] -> 0.035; 7.82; 7.98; 7.92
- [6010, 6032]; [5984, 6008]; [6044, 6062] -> 0.029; 8.01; 8.12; 8.06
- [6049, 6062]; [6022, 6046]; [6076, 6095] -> -0.058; 7.66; 7.89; 7.76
